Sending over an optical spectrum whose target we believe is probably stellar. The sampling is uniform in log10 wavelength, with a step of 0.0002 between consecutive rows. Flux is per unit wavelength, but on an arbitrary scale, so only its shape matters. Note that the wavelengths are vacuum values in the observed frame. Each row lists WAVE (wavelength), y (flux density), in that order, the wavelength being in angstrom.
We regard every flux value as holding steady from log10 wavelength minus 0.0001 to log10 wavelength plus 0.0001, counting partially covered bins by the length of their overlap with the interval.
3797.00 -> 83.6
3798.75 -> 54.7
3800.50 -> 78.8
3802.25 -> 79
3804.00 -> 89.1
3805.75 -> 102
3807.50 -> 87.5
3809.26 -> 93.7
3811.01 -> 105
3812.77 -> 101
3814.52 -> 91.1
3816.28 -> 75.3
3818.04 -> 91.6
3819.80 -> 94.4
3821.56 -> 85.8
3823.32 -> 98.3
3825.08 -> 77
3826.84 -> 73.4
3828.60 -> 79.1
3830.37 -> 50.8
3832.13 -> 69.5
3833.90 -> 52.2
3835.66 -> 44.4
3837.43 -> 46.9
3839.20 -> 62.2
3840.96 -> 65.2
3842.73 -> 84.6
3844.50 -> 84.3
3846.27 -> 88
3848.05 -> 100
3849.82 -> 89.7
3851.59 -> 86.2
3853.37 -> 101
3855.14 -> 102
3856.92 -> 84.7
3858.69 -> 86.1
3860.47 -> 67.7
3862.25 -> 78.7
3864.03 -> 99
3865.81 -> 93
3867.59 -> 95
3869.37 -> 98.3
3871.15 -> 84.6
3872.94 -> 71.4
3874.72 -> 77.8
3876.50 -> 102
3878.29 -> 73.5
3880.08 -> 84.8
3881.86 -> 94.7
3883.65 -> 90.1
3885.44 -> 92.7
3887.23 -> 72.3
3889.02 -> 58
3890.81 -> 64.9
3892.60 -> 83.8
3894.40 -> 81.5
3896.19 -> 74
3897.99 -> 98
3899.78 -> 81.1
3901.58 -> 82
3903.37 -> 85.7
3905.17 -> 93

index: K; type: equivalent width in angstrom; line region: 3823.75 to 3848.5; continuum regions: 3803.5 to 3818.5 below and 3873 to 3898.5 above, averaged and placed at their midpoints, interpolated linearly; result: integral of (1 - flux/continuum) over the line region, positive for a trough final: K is 5.3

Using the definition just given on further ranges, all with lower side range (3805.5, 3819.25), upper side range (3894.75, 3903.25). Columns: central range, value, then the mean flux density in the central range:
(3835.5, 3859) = 2.1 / 81.4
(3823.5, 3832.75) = 2.0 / 72.1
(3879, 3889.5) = 0.3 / 82.9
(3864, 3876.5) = -0.3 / 88.7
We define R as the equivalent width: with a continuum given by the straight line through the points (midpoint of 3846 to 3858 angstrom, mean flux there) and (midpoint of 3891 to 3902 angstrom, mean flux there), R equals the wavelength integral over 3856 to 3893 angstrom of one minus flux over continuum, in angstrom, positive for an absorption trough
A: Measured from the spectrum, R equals 1.8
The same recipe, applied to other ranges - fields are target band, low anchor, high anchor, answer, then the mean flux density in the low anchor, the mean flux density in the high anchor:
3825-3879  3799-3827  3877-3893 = 2.5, 88.6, 79.8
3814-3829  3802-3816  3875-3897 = 1.0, 93.4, 81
